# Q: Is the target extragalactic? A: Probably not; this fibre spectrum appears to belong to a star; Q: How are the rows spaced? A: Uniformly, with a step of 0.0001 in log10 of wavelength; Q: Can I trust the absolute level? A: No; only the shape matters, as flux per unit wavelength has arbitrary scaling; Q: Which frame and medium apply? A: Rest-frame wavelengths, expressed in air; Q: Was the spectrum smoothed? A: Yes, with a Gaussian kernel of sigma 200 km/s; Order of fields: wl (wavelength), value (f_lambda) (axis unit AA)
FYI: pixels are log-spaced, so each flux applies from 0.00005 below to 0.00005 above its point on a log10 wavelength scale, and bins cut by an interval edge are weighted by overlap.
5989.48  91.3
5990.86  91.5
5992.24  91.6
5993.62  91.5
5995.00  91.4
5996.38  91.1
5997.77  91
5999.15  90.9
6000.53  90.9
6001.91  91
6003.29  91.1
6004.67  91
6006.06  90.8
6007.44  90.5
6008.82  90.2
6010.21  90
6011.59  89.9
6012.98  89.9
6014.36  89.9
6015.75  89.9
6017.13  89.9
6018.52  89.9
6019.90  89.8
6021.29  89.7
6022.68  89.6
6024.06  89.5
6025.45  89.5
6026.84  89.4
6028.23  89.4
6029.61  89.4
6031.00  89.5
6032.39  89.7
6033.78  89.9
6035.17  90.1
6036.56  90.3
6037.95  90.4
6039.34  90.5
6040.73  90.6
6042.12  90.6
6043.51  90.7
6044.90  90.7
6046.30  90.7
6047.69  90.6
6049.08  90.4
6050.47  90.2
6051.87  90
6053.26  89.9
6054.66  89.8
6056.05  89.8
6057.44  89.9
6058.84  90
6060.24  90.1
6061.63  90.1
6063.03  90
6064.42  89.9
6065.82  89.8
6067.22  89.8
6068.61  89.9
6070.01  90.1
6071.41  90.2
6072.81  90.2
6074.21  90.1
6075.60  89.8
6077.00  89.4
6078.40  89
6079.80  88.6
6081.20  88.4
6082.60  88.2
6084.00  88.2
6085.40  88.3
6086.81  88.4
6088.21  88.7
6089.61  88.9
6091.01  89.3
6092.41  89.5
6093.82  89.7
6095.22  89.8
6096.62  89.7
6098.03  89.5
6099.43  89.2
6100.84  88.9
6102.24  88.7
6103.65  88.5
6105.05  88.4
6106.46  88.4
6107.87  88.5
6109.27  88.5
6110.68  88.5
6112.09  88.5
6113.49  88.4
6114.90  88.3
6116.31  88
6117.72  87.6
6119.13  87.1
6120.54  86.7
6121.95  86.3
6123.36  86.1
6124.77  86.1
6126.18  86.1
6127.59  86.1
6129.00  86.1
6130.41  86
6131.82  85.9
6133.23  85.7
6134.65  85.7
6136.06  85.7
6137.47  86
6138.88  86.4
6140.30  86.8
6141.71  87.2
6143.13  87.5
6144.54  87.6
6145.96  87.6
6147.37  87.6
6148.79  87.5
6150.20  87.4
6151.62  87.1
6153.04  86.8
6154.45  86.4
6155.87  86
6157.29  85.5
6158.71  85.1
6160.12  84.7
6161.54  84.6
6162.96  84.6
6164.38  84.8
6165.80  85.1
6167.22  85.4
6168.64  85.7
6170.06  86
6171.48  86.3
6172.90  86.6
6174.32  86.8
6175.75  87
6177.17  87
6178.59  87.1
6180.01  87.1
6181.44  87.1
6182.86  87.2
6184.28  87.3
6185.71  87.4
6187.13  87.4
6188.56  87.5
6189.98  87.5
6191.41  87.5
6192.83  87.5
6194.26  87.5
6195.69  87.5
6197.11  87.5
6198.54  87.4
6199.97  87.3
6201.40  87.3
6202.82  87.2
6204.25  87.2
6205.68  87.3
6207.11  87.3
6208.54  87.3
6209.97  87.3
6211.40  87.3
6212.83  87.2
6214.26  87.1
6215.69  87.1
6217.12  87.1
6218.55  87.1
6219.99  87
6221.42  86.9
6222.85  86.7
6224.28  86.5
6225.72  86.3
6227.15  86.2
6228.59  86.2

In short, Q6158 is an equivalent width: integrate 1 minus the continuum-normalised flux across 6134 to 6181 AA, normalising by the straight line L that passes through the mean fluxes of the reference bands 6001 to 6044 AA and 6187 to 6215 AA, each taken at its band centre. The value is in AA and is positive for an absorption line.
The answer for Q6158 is 0.9 AA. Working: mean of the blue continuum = 90.1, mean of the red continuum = 87.3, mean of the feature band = 86.3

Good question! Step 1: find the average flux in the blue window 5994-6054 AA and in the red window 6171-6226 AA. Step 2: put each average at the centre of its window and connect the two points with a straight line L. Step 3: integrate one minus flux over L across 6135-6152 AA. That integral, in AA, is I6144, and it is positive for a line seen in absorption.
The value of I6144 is 0.2 AA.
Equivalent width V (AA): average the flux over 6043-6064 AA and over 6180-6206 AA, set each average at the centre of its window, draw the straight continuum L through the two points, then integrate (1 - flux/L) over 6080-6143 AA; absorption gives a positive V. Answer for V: 0.9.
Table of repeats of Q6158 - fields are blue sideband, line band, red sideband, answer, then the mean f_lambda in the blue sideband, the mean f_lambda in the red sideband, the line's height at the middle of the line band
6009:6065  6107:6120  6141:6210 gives 0.0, 90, 86.8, 88.2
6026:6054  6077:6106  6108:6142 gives -0.2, 90.1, 86.9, 88.2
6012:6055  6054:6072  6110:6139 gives -0.2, 90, 86.7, 88.9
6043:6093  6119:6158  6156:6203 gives 0.5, 89.7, 86.6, 87.7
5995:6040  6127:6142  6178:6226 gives 0.4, 90.2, 87.2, 88.3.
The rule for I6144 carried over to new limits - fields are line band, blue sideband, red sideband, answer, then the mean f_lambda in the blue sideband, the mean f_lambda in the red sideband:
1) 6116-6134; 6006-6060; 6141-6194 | 0.3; 90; 86.6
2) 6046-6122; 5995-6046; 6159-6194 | -0.4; 90.2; 86.5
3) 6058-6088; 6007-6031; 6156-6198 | -0.3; 89.8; 86.5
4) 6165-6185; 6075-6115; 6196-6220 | 0.3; 88.8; 87.2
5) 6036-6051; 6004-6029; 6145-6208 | -0.2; 89.9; 86.7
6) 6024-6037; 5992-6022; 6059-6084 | 0.1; 90.5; 89.6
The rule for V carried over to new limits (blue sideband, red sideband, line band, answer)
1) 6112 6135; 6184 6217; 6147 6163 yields 0.2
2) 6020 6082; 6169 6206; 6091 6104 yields 0.0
